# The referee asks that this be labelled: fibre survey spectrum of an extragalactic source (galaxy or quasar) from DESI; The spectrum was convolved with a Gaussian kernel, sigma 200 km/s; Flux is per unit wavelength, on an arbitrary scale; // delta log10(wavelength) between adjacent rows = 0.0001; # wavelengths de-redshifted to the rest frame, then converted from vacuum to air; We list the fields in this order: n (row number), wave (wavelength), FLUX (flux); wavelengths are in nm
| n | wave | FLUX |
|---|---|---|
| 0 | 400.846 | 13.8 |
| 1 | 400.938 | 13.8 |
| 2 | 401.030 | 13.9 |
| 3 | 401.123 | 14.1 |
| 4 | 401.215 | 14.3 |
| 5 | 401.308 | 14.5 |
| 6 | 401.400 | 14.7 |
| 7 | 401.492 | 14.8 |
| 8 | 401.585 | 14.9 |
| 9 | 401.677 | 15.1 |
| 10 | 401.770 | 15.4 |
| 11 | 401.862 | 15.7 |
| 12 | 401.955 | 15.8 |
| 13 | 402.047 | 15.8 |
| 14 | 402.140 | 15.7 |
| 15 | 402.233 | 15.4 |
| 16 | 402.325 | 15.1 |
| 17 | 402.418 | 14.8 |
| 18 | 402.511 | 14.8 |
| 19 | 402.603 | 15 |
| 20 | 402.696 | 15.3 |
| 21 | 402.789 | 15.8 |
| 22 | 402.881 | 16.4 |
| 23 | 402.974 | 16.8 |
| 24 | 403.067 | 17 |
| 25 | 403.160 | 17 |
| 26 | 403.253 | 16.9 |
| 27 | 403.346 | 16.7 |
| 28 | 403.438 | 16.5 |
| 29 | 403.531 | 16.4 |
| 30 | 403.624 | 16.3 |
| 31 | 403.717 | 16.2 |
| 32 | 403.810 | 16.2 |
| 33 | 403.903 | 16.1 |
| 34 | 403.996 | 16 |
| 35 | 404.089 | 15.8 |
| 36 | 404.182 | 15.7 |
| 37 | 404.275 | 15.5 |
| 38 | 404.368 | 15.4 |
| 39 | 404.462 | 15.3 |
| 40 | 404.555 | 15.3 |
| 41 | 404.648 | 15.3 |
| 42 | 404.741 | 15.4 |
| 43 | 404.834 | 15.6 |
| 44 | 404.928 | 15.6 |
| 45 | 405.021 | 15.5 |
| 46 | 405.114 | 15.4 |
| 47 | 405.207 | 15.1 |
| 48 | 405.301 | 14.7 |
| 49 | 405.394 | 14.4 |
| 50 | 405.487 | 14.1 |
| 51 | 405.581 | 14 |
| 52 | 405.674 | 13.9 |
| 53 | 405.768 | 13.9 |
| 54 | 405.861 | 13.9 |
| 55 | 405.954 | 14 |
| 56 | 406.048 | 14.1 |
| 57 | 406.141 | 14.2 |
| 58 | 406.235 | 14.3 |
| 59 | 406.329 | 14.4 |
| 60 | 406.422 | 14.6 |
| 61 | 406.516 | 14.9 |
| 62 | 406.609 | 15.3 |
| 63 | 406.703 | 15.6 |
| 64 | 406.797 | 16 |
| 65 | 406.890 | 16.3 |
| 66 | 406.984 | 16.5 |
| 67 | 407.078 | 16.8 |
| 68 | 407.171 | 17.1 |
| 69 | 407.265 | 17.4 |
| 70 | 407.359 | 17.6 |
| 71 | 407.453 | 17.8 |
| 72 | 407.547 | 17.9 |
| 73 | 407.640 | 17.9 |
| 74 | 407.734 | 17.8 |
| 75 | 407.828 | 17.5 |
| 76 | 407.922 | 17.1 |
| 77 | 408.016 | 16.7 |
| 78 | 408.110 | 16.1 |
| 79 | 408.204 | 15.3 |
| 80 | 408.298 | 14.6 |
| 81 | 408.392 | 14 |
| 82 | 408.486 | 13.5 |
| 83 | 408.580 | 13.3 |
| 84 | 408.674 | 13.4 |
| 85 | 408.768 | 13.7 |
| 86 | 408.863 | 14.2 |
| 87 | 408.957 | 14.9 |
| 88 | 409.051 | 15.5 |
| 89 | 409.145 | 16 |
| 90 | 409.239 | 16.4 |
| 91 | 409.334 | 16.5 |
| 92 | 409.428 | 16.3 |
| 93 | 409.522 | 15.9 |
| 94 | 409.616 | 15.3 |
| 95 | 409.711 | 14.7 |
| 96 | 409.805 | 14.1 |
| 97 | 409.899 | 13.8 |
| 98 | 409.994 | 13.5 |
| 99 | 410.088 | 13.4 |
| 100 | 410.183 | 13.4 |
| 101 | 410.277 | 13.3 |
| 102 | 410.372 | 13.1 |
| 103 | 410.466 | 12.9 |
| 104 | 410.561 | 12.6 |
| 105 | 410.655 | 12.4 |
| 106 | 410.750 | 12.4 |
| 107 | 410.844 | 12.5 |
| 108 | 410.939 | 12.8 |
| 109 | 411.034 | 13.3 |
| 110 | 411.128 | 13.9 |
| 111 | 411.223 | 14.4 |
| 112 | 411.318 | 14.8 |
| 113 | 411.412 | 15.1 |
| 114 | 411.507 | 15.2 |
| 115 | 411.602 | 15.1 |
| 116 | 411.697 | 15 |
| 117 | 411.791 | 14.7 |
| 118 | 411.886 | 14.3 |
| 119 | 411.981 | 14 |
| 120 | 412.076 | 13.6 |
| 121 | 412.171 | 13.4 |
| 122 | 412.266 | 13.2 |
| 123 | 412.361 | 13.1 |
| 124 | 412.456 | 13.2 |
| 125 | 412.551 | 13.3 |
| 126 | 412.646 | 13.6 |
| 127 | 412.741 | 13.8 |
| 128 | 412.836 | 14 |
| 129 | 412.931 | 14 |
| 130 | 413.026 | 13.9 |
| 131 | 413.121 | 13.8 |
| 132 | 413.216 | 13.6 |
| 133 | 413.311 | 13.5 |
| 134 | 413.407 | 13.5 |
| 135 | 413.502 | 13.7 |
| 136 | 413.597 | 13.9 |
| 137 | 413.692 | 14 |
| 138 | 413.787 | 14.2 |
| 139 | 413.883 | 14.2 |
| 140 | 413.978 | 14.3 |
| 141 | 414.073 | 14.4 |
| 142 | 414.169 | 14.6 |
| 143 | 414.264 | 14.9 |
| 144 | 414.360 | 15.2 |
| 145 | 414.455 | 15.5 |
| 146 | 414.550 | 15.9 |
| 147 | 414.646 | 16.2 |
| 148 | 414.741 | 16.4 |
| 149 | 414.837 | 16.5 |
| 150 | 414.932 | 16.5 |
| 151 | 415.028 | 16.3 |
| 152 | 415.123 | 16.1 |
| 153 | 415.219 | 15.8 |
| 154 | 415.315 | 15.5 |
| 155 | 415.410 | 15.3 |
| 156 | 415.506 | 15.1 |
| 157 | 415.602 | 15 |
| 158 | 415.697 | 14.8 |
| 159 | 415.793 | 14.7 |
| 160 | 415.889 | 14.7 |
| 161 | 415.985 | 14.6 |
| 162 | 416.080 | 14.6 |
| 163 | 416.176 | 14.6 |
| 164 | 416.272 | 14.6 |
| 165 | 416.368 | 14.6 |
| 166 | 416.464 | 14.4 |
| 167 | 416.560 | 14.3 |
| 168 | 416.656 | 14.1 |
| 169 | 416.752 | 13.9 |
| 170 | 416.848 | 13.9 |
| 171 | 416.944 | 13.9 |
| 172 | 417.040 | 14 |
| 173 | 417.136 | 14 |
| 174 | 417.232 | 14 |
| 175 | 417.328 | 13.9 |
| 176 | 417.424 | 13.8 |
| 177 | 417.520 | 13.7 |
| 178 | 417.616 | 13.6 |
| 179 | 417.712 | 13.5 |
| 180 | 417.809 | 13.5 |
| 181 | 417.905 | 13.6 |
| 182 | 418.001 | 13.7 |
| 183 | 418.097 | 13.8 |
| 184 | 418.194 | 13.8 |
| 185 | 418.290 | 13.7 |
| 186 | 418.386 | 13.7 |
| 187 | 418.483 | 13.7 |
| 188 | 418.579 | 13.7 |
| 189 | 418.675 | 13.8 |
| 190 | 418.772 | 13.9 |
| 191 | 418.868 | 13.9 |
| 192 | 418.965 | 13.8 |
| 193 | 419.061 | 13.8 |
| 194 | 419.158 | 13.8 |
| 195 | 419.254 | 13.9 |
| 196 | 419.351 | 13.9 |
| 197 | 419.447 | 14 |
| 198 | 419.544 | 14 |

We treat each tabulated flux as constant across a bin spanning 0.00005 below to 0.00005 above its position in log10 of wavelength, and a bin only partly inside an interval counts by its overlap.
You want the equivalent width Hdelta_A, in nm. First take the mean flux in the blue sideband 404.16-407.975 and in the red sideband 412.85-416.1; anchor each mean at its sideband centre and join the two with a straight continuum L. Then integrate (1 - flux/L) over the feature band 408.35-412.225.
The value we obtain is 0.27 nm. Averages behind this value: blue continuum 15.6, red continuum 14.9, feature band 14.2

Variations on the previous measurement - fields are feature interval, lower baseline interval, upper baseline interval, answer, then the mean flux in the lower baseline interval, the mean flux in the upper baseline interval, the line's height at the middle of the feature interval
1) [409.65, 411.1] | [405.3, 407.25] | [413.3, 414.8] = 0.154 nm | 15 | 14.7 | 14.8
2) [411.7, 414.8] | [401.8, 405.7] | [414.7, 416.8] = 0.204 nm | 15.6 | 15.1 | 15.2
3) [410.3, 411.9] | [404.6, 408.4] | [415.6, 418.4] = 0.124 nm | 15.6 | 14.1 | 14.9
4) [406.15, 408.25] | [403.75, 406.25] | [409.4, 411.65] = -0.261 nm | 15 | 13.9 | 14.6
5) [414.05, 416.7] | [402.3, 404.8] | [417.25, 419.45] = -0.187 nm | 15.9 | 13.8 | 14.2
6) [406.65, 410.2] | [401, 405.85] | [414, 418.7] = -0.130 nm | 15.4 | 14.6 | 15.1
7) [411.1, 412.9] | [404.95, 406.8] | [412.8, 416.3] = 0.082 nm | 14.6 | 14.8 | 14.8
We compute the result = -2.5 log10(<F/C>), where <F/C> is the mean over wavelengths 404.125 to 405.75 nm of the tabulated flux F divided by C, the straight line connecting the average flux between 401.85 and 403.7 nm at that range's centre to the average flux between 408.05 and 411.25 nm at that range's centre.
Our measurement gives 0.025 mag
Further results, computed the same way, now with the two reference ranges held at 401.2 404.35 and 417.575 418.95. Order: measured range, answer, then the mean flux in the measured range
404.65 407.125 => 0.026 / 15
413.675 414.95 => -0.073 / 15.2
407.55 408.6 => -0.064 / 16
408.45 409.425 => 0.007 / 14.8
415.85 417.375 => -0.026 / 14.3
